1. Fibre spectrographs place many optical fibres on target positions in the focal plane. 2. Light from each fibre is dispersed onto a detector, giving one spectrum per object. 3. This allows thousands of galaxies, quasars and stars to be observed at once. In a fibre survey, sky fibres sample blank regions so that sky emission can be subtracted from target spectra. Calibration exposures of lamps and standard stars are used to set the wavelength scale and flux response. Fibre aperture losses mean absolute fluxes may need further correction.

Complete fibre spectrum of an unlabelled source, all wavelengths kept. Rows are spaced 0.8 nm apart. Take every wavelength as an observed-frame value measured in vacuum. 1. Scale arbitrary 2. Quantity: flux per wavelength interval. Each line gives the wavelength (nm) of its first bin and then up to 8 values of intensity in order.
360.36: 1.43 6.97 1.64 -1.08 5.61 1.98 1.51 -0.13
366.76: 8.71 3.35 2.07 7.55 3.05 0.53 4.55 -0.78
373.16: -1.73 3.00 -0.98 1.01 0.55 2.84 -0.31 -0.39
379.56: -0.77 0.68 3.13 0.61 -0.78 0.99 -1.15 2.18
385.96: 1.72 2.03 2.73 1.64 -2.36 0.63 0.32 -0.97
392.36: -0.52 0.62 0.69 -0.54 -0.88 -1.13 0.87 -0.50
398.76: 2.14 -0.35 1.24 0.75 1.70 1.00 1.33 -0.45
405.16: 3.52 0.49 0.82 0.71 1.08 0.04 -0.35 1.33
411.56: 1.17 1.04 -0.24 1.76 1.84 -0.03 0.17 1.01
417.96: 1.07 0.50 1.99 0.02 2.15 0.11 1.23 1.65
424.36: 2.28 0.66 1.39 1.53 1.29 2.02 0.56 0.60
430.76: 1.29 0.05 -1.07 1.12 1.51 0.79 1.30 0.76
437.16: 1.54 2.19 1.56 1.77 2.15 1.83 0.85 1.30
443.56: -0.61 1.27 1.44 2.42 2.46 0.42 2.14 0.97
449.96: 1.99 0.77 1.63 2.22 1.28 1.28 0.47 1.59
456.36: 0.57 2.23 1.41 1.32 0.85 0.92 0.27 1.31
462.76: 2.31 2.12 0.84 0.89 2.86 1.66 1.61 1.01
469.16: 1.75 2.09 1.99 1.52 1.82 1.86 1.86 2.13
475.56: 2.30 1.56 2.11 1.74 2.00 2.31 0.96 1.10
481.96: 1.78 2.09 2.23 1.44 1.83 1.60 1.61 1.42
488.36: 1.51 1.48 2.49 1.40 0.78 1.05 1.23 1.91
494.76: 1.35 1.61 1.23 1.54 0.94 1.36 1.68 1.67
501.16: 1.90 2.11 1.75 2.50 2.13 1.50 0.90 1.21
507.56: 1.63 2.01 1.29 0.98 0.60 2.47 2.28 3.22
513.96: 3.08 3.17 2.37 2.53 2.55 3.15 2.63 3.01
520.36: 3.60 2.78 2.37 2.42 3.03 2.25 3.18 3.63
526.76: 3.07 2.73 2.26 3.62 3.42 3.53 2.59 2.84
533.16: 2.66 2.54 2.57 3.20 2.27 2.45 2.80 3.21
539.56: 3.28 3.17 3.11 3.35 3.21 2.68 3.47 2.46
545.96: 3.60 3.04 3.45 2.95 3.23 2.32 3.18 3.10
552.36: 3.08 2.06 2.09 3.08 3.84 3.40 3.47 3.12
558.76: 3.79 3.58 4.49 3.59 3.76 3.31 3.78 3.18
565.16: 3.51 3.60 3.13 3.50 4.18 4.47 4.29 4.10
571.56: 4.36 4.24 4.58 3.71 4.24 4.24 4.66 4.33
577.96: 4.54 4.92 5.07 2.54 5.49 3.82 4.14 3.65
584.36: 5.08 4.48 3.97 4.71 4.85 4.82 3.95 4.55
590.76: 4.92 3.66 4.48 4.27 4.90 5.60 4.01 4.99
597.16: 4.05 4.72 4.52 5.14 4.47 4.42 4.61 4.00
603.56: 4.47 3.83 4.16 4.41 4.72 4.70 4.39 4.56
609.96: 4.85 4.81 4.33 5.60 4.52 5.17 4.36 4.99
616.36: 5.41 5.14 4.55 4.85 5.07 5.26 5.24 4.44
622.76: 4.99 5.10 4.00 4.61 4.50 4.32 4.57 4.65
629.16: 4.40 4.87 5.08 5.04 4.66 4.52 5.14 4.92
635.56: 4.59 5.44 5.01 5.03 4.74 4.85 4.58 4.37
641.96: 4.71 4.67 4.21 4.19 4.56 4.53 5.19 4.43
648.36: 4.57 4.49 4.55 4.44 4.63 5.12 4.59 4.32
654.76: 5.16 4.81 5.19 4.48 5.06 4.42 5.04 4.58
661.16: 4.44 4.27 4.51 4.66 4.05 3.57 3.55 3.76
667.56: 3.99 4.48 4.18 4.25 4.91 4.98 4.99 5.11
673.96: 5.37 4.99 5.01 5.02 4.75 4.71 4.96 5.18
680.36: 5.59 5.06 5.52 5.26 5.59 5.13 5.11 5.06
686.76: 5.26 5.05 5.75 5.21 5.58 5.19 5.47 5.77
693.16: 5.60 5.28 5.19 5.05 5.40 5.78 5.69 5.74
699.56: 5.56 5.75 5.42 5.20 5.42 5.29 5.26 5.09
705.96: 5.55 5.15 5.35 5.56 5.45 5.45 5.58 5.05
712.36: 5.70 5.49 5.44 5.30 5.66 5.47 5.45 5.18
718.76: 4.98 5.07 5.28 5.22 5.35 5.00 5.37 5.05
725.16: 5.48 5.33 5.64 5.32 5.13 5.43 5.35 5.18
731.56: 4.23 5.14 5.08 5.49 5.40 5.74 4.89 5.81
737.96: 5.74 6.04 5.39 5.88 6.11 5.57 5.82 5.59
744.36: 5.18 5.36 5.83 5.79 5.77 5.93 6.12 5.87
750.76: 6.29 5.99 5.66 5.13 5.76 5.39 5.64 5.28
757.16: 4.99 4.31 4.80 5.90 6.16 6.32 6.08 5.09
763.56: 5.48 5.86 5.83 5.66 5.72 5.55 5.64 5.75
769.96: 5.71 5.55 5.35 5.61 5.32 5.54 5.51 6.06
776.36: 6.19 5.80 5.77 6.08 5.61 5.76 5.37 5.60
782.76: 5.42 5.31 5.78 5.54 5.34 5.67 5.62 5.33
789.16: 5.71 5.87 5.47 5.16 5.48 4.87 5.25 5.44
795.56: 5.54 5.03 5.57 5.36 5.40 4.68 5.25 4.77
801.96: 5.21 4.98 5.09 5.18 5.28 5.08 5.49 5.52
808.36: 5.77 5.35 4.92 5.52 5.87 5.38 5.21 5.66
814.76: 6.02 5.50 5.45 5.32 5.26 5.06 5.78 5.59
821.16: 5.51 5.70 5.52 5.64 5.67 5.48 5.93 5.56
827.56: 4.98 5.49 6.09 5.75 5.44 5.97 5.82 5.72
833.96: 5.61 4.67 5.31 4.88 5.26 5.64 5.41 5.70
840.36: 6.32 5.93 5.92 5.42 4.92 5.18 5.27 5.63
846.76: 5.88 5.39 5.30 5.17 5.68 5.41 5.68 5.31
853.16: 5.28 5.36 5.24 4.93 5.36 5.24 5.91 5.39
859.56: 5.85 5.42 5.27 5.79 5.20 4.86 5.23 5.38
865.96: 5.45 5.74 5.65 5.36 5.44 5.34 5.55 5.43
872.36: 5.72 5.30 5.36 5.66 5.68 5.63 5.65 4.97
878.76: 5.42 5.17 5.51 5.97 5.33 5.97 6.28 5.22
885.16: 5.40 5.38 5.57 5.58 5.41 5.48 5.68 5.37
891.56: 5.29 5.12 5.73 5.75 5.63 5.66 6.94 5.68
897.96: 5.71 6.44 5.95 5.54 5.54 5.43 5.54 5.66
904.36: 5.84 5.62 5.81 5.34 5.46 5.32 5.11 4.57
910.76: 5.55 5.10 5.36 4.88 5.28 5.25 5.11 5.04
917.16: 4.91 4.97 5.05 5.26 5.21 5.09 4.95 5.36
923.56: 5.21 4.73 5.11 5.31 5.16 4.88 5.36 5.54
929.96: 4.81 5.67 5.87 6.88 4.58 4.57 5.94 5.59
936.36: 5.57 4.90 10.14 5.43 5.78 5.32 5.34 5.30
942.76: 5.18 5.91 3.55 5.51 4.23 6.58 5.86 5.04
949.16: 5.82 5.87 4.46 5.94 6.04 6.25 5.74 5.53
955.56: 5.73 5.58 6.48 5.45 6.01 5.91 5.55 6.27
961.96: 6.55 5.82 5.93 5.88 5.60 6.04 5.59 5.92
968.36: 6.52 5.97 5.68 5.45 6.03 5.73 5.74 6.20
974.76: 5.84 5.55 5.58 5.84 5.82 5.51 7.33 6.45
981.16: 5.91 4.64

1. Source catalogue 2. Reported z 0.29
